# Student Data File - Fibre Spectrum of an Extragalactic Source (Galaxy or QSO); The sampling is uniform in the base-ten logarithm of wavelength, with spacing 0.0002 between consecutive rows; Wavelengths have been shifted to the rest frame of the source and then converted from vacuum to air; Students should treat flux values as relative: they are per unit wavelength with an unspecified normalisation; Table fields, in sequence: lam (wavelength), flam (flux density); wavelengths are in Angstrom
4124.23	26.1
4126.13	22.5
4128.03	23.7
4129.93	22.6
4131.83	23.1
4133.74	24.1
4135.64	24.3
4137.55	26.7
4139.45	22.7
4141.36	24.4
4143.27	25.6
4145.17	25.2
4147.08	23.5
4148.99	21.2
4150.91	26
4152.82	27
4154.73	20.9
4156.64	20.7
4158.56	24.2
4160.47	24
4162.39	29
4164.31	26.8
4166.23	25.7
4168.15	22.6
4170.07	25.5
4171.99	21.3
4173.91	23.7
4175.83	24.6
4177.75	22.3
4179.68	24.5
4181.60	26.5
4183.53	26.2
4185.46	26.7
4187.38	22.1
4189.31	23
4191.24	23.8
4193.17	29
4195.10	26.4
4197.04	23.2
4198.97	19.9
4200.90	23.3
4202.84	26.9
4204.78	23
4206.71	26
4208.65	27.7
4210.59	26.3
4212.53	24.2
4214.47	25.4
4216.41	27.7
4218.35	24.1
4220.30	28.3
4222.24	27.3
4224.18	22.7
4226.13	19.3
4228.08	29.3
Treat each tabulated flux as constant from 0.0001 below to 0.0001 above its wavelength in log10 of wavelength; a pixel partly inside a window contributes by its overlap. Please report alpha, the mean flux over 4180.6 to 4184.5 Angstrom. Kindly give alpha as 26.3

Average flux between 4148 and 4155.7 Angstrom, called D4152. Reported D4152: 23.8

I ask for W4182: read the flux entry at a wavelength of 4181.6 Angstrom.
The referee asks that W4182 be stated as 26.5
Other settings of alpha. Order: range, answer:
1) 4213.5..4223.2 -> 26.6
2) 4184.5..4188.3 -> 24.5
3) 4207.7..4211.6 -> 27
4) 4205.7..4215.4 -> 25.9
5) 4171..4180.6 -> 23.3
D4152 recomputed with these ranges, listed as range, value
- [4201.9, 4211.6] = 26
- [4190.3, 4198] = 25.6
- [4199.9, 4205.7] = 24.4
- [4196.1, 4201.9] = 22.2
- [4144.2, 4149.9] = 23.4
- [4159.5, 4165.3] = 26.6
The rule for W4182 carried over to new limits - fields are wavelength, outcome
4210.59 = 26.3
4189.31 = 23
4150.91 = 26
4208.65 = 27.7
